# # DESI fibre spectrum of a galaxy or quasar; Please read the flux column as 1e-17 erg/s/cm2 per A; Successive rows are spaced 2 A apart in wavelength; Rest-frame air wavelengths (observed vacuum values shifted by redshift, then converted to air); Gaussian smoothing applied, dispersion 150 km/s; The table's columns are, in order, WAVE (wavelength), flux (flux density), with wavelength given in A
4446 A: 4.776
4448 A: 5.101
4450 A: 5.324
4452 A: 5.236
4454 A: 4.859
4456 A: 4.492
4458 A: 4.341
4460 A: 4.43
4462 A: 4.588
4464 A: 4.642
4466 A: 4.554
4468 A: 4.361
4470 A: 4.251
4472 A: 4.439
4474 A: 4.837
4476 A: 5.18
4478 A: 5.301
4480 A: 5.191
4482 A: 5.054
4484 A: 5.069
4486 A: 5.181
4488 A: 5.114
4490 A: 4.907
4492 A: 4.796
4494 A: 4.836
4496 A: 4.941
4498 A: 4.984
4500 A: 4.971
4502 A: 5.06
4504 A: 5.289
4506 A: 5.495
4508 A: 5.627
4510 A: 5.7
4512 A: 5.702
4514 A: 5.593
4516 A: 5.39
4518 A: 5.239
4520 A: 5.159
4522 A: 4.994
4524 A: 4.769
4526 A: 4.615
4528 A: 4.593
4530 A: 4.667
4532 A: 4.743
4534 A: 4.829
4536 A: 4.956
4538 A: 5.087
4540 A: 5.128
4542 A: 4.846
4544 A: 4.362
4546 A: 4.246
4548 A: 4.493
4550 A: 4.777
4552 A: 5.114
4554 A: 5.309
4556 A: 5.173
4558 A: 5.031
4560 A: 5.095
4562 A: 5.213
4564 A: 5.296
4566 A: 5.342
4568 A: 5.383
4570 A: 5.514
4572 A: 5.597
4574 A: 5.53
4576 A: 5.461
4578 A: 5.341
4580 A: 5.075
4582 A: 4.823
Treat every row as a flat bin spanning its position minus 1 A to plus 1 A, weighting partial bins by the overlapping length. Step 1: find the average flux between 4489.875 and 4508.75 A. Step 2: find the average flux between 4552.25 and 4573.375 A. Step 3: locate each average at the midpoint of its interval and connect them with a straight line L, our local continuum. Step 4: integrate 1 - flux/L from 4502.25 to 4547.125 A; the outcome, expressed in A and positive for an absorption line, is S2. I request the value 1.08 A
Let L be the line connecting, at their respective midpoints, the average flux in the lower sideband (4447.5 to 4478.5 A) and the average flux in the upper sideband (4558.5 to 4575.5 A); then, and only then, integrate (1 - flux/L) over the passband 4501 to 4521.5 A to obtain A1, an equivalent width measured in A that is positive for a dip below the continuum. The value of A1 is -1.6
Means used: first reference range 4.73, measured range 5.41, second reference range 5.36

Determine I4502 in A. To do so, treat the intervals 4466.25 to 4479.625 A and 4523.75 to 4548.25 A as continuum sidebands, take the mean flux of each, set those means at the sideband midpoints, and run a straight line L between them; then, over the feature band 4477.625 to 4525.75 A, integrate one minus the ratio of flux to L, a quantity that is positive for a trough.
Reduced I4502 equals -4.5 A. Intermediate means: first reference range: 4.74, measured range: 5.17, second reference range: 4.72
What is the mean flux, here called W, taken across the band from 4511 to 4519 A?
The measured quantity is 5.48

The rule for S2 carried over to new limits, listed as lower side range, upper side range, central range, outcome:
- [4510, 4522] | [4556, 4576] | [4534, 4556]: 2.1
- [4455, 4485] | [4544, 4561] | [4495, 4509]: -1.2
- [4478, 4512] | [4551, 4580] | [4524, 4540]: 1.3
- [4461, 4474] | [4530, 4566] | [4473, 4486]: -1.6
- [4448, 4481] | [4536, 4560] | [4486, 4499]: -0.4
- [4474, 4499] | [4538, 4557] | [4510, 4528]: -0.9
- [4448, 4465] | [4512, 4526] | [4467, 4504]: 0.3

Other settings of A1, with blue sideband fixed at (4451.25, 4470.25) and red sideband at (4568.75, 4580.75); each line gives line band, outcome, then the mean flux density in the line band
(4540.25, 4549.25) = 1.1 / 4.55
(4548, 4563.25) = 0.6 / 5.06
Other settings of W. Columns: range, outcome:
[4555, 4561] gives 5.1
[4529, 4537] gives 4.8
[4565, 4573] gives 5.46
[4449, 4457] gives 4.98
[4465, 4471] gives 4.39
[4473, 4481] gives 5.13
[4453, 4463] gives 4.54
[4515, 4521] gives 5.26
